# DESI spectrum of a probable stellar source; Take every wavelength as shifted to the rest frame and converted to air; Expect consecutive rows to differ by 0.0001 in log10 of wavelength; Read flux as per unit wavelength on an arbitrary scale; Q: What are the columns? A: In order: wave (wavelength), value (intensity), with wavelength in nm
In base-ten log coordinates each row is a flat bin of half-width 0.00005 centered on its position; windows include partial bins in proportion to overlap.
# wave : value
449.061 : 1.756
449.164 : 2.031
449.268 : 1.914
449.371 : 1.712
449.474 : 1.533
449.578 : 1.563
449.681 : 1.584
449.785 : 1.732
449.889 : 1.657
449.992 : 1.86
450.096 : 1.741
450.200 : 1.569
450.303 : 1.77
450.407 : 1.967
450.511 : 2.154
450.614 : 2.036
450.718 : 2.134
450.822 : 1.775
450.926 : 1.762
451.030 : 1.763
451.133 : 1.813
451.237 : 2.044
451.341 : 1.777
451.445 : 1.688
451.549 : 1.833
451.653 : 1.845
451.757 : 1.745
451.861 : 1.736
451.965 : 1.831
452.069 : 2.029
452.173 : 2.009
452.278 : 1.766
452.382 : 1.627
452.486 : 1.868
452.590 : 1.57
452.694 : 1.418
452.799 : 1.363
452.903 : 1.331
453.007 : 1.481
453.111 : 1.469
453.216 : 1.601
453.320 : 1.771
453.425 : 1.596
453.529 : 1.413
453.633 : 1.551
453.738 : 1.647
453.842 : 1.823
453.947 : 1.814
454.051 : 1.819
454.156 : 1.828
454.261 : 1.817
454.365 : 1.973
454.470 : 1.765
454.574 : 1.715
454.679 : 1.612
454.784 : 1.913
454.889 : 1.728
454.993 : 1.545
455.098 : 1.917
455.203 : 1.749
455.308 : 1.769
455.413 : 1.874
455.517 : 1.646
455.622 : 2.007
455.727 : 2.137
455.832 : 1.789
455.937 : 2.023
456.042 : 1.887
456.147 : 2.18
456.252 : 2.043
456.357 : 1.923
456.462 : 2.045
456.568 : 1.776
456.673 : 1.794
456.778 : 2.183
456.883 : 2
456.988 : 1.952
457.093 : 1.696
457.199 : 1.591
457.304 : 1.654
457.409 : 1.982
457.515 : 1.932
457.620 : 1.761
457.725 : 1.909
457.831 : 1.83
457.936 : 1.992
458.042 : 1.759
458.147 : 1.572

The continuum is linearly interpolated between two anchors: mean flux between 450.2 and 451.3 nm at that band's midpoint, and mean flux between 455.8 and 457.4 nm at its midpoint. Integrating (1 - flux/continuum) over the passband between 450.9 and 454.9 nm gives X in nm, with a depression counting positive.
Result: 0.39 nm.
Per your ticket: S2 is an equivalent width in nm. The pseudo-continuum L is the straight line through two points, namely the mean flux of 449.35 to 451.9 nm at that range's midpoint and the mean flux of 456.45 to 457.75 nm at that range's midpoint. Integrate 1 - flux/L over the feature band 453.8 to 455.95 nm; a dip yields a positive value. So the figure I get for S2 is 0.023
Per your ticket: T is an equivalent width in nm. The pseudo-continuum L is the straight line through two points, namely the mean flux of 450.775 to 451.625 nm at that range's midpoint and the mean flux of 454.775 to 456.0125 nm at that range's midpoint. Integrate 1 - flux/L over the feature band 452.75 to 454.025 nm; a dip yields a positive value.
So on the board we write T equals 0.17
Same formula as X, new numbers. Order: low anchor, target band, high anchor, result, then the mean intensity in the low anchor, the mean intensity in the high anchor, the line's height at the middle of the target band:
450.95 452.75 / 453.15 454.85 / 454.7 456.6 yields 0.10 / 1.78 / 1.88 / 1.84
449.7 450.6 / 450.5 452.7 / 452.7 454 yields -0.17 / 1.81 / 1.57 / 1.7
